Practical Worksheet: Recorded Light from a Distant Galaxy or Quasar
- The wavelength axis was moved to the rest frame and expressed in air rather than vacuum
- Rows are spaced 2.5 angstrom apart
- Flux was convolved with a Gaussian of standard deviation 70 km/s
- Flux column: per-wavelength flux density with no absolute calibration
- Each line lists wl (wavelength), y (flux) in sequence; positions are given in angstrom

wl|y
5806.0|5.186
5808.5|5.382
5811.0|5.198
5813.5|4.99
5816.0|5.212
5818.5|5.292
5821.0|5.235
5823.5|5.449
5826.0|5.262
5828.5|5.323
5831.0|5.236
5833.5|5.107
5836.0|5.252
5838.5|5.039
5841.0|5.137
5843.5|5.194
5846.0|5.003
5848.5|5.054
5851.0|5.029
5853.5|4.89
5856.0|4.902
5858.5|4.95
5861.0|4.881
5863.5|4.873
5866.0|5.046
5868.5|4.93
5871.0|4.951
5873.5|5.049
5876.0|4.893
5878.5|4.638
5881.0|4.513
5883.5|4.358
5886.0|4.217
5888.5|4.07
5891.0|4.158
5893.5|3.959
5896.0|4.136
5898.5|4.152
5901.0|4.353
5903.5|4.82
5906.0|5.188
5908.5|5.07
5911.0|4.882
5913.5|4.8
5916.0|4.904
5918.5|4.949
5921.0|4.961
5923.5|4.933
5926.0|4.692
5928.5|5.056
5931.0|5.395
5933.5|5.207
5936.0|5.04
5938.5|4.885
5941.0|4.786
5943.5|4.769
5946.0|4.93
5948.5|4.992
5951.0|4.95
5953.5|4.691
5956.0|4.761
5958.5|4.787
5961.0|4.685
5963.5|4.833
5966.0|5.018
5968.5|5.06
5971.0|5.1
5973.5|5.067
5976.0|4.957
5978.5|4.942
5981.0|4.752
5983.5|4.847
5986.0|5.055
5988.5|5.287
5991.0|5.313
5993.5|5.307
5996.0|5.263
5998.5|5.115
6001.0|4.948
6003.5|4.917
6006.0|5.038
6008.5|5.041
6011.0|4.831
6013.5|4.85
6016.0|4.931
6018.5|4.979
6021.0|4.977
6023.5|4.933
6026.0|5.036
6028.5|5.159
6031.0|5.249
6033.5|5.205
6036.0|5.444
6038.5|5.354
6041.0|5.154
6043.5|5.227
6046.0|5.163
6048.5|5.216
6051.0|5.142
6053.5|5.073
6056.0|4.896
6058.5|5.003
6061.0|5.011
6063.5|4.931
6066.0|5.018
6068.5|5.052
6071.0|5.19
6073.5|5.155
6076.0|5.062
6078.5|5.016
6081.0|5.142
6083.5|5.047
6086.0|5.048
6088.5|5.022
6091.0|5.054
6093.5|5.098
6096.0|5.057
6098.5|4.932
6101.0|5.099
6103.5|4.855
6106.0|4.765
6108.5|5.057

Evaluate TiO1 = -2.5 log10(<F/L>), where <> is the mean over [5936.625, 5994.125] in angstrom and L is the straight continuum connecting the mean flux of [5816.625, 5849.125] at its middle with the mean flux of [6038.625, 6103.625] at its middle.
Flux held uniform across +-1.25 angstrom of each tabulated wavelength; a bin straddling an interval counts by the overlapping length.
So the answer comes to 0.04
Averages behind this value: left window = 5.2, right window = 5.07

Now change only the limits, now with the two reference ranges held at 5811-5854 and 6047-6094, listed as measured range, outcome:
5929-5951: 0.03 mag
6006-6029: 0.03 mag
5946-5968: 0.06 mag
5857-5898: 0.12 mag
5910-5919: 0.05 mag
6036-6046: -0.04 mag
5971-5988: 0.03 mag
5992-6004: -0.01 mag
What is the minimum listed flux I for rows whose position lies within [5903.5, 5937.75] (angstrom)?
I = 4.692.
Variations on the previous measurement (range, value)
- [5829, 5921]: 3.959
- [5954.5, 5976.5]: 4.685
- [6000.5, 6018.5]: 4.831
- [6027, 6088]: 4.896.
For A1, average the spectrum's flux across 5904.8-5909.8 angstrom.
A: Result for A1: 5.13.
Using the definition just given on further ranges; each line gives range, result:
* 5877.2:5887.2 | 4.43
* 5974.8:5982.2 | 4.88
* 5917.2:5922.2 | 4.95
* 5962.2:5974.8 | 5.01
